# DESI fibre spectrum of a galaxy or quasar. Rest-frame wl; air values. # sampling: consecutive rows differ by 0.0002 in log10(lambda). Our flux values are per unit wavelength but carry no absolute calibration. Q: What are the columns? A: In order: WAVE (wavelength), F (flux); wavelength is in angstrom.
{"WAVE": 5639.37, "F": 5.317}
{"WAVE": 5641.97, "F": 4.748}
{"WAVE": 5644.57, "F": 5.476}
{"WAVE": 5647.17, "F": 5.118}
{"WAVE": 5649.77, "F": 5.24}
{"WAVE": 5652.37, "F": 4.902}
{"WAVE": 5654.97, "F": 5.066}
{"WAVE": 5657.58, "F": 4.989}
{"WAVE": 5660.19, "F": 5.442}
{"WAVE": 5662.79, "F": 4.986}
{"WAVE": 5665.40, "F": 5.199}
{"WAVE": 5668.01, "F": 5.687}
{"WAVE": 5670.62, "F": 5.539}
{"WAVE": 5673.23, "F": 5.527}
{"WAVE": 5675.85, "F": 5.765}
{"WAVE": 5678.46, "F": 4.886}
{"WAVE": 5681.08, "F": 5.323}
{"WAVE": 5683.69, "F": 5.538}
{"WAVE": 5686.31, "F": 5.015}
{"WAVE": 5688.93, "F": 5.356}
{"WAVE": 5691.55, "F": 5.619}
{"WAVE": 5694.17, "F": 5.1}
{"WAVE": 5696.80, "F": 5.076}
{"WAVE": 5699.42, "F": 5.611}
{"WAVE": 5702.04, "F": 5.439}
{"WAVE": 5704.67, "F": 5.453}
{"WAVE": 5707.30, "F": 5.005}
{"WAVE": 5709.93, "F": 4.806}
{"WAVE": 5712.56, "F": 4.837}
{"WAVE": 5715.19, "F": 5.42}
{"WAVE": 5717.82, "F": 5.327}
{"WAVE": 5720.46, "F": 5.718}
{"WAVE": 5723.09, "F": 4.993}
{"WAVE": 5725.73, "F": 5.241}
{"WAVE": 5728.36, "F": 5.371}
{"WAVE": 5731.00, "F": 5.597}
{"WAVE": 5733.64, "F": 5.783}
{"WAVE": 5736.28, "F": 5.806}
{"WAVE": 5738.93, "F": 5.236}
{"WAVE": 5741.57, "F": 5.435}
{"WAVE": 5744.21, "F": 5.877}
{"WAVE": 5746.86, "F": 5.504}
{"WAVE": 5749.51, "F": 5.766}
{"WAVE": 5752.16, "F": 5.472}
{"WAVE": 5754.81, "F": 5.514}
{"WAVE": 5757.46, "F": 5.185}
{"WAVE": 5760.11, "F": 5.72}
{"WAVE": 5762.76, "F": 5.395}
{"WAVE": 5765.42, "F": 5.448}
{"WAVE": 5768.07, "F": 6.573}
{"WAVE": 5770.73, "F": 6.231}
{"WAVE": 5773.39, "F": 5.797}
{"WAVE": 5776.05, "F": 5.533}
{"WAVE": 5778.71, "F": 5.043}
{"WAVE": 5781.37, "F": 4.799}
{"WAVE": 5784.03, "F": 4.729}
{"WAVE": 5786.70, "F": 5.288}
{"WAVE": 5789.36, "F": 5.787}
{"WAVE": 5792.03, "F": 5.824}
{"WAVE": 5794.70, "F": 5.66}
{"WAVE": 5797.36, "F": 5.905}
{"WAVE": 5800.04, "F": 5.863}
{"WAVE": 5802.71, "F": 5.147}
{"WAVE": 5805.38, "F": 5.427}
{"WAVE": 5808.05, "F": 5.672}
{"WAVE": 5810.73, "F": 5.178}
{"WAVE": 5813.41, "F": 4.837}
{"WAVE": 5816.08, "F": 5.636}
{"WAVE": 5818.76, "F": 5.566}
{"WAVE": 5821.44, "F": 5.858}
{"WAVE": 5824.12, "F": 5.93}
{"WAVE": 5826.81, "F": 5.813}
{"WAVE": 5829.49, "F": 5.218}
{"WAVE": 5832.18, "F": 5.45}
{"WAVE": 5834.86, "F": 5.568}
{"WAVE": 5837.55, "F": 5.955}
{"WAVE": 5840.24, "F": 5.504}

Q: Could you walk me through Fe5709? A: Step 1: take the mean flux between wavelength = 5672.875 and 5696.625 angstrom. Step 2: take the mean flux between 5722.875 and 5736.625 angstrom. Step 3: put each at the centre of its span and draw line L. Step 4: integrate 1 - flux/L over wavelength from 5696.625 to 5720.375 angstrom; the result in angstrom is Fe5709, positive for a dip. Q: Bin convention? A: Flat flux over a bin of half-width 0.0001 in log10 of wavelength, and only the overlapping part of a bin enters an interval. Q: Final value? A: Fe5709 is 0.7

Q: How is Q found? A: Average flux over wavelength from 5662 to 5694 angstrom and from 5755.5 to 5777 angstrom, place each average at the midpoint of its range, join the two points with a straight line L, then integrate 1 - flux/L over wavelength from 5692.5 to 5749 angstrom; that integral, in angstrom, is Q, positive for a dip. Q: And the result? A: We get 1.77 angstrom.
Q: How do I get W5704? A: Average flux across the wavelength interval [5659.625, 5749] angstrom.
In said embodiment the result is 5.37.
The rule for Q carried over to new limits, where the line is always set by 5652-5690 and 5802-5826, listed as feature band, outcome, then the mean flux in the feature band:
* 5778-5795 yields 0.5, 5.29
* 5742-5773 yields -1.6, 5.69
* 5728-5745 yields -0.7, 5.59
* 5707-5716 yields 0.6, 5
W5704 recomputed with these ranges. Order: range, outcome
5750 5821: 5.52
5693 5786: 5.42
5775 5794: 5.3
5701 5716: 5.14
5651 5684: 5.29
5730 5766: 5.55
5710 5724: 5.23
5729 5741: 5.58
